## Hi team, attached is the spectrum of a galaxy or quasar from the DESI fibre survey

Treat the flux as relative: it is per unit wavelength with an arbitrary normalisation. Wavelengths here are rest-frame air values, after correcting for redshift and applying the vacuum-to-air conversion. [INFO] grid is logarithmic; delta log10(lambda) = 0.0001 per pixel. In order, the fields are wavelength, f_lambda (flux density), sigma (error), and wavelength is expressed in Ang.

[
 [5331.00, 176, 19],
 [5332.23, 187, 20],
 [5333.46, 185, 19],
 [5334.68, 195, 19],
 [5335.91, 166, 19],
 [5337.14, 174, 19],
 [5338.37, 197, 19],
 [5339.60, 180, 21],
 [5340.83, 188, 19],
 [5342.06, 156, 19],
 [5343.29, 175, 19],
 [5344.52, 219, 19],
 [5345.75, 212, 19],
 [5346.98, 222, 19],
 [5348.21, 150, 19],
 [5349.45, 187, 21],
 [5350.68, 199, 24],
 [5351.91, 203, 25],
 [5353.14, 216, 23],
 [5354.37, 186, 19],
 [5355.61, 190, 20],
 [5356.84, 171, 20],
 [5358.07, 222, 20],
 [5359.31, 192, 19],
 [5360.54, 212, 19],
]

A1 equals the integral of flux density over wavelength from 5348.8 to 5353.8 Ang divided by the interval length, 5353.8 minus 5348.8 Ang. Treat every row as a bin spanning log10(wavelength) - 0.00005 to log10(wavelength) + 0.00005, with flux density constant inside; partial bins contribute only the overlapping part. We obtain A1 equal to 201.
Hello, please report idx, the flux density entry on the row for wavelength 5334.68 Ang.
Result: 195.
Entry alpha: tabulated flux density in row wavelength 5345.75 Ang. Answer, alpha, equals 212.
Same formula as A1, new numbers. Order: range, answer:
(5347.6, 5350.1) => 169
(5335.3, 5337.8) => 170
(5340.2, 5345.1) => 184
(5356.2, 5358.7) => 196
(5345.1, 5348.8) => 195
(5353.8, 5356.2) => 187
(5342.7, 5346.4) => 203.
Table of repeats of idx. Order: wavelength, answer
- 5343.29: 175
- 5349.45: 187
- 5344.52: 219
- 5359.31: 192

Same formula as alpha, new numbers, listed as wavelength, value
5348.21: 150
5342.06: 156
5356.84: 171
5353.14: 216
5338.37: 197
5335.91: 166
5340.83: 188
